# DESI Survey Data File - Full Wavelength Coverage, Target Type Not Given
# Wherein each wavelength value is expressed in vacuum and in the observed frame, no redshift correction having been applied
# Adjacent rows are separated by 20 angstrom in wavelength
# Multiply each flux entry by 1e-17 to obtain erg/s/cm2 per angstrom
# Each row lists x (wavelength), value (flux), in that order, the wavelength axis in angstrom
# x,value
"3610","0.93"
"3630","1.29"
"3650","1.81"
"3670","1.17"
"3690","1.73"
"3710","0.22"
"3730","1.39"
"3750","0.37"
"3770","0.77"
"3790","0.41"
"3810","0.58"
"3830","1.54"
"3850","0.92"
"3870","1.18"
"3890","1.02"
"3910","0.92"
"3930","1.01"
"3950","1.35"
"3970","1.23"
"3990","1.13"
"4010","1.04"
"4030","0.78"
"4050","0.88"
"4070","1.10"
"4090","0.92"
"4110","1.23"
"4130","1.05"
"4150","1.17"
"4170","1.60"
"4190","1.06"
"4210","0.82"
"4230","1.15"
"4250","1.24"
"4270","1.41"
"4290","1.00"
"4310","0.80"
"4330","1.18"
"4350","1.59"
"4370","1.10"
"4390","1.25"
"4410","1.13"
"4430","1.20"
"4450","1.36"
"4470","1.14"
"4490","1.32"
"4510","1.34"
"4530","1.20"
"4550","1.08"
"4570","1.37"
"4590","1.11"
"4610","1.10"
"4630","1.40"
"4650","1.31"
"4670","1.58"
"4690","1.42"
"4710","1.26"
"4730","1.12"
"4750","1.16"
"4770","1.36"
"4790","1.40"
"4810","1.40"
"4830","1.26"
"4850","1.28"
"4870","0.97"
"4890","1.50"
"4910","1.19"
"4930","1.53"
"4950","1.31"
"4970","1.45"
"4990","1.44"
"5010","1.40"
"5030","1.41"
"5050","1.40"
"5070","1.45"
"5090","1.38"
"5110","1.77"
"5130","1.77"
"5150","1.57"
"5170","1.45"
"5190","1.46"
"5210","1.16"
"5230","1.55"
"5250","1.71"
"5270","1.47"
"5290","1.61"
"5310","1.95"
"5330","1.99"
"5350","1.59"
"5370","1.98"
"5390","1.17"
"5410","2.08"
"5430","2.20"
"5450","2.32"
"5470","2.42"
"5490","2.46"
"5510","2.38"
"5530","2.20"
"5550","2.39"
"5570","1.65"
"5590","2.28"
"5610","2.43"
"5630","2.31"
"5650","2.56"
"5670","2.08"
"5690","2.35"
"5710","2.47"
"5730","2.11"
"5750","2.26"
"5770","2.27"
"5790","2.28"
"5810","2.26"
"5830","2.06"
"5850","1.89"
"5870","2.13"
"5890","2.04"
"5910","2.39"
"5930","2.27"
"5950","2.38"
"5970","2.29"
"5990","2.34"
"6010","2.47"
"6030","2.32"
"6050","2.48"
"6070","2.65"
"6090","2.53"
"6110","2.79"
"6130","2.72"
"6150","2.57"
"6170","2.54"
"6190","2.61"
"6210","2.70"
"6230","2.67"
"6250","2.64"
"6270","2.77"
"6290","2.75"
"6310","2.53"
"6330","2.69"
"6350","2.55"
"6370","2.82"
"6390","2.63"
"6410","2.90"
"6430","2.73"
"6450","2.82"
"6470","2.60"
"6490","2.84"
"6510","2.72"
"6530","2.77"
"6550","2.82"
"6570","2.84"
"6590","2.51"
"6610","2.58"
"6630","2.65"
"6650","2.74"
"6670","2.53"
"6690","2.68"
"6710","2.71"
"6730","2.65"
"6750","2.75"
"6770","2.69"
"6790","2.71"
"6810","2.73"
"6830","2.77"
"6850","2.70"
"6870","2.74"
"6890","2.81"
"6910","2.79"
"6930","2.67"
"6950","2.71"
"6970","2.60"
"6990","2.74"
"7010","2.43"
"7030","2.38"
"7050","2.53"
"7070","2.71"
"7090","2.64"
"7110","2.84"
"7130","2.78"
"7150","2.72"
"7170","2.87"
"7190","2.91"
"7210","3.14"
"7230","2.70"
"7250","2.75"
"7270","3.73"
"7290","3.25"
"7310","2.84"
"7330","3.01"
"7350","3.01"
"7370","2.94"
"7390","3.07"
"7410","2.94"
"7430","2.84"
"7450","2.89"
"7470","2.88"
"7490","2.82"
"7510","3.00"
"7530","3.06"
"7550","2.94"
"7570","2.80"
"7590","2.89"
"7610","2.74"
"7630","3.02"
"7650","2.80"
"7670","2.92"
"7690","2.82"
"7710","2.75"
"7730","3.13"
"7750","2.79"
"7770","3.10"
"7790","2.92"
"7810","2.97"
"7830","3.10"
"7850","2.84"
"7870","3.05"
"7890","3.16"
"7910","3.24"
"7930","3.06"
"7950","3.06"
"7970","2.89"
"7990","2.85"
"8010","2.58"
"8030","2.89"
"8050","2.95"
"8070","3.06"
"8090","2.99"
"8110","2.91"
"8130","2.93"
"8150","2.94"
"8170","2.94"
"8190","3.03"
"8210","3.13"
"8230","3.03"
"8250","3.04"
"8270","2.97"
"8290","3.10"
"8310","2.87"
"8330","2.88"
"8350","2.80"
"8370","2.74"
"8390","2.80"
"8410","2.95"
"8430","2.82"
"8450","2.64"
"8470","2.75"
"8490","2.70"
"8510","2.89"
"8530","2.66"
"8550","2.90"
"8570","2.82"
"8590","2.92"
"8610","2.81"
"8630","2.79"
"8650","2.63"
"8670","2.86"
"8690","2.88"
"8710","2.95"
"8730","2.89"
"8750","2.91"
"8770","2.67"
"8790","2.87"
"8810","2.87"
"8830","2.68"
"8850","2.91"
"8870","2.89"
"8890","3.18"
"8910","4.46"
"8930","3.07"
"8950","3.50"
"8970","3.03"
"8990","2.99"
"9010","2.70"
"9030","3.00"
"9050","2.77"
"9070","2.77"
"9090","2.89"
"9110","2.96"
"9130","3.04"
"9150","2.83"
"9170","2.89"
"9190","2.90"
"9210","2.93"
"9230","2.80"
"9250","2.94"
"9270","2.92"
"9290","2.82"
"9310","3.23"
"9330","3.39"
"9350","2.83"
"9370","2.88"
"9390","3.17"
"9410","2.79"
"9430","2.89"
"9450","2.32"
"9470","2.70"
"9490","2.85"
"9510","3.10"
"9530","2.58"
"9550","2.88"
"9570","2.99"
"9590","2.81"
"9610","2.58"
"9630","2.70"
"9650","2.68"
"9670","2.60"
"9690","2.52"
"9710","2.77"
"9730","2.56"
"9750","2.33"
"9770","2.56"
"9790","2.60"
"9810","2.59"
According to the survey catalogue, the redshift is 0.36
